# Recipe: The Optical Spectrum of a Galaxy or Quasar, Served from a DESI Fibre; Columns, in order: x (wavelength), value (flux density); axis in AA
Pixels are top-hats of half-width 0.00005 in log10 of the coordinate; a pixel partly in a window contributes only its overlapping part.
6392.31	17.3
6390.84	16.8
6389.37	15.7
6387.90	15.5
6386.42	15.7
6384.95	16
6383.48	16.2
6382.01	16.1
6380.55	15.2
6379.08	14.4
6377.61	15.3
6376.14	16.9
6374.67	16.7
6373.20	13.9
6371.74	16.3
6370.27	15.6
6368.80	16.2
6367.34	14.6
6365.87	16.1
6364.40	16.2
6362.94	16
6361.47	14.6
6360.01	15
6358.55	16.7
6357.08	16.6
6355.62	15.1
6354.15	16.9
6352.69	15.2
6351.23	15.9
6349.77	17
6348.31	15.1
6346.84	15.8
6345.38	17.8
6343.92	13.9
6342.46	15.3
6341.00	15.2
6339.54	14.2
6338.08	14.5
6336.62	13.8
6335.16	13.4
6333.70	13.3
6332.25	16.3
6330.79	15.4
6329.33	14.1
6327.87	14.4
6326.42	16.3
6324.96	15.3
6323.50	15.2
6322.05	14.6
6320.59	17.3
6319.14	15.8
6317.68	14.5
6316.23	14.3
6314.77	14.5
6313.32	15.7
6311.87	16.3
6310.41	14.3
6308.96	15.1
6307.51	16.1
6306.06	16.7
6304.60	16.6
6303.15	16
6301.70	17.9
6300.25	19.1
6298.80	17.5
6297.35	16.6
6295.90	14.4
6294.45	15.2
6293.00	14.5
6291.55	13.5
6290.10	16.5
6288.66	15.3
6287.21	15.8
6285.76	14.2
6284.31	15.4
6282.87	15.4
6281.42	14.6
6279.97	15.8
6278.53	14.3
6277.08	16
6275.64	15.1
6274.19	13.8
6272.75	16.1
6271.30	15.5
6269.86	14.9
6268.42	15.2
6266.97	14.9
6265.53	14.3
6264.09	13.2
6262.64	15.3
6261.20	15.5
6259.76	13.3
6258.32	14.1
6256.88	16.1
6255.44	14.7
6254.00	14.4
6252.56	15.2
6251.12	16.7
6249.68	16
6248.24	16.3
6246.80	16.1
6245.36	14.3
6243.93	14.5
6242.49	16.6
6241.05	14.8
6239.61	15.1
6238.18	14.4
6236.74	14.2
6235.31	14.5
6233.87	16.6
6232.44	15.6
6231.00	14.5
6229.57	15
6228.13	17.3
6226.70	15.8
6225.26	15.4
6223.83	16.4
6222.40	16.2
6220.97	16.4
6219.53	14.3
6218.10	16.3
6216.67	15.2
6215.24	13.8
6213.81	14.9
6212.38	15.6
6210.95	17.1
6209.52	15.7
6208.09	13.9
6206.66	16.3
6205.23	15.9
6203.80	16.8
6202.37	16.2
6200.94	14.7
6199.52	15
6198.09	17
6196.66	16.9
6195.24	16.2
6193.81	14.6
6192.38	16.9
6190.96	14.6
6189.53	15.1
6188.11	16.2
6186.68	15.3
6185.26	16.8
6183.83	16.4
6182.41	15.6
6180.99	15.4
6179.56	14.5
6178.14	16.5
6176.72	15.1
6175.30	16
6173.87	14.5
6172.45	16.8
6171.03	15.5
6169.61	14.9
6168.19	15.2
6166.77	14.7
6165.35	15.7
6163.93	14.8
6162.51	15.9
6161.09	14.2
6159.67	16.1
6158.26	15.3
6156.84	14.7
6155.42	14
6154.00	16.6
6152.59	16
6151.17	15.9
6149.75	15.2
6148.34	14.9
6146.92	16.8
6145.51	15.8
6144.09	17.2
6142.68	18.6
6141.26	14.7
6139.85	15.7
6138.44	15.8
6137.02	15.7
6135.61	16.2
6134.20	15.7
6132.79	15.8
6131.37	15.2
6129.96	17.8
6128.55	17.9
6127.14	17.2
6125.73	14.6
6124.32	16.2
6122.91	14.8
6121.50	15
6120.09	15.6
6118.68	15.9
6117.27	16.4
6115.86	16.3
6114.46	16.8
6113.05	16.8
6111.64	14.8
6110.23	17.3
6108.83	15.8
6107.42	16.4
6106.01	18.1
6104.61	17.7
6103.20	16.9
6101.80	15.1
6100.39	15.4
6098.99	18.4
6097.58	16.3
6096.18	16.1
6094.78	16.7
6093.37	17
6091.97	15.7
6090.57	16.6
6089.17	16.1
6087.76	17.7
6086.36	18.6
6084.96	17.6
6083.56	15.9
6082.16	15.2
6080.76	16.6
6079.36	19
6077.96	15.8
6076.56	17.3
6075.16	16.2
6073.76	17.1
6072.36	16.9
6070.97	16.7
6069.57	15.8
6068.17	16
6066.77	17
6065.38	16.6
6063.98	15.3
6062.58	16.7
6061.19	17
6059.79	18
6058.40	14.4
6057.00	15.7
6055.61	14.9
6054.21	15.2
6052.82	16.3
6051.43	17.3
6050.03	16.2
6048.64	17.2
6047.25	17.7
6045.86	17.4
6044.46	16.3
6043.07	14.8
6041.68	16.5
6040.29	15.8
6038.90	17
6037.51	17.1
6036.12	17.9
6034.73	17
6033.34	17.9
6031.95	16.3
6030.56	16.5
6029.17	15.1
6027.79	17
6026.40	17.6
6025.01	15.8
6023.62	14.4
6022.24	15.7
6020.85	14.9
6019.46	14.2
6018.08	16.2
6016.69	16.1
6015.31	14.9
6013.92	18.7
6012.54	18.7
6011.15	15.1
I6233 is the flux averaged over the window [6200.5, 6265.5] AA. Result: 15.3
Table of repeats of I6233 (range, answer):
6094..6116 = 16.6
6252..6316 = 15.3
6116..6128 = 15.8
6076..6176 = 16.1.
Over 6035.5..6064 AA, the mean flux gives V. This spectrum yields 16.4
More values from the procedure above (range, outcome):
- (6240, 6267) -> 15.1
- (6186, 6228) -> 15.7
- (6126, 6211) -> 15.8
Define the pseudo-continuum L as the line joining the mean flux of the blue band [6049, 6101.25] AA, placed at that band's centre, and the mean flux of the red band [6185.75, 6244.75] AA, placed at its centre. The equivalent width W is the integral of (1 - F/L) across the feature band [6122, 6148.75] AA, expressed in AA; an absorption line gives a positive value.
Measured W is -0.1 AA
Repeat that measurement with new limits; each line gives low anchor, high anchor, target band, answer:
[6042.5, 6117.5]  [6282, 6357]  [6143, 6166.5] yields 0.9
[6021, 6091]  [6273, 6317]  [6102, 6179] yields 1.3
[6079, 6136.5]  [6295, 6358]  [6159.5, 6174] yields 0.8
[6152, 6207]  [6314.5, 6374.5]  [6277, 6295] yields 0.4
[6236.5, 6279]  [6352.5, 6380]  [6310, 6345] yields 1.2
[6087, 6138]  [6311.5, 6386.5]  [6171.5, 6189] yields 0.4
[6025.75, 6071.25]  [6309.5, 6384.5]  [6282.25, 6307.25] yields -0.5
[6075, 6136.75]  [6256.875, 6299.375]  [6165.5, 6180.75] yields 0.5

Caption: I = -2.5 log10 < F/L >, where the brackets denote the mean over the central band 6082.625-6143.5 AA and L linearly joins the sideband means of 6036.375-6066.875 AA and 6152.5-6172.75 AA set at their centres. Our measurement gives -0.04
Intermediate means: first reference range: 16.4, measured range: 16.4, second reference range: 15.3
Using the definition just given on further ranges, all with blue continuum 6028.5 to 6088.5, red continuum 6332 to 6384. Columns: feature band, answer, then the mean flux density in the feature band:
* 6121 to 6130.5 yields 0.01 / 16.2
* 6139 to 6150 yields 0.01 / 16.2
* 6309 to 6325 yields 0.03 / 15.2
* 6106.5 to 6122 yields 0.02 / 16.1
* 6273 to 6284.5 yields 0.05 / 15.1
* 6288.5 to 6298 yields 0.04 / 15.1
